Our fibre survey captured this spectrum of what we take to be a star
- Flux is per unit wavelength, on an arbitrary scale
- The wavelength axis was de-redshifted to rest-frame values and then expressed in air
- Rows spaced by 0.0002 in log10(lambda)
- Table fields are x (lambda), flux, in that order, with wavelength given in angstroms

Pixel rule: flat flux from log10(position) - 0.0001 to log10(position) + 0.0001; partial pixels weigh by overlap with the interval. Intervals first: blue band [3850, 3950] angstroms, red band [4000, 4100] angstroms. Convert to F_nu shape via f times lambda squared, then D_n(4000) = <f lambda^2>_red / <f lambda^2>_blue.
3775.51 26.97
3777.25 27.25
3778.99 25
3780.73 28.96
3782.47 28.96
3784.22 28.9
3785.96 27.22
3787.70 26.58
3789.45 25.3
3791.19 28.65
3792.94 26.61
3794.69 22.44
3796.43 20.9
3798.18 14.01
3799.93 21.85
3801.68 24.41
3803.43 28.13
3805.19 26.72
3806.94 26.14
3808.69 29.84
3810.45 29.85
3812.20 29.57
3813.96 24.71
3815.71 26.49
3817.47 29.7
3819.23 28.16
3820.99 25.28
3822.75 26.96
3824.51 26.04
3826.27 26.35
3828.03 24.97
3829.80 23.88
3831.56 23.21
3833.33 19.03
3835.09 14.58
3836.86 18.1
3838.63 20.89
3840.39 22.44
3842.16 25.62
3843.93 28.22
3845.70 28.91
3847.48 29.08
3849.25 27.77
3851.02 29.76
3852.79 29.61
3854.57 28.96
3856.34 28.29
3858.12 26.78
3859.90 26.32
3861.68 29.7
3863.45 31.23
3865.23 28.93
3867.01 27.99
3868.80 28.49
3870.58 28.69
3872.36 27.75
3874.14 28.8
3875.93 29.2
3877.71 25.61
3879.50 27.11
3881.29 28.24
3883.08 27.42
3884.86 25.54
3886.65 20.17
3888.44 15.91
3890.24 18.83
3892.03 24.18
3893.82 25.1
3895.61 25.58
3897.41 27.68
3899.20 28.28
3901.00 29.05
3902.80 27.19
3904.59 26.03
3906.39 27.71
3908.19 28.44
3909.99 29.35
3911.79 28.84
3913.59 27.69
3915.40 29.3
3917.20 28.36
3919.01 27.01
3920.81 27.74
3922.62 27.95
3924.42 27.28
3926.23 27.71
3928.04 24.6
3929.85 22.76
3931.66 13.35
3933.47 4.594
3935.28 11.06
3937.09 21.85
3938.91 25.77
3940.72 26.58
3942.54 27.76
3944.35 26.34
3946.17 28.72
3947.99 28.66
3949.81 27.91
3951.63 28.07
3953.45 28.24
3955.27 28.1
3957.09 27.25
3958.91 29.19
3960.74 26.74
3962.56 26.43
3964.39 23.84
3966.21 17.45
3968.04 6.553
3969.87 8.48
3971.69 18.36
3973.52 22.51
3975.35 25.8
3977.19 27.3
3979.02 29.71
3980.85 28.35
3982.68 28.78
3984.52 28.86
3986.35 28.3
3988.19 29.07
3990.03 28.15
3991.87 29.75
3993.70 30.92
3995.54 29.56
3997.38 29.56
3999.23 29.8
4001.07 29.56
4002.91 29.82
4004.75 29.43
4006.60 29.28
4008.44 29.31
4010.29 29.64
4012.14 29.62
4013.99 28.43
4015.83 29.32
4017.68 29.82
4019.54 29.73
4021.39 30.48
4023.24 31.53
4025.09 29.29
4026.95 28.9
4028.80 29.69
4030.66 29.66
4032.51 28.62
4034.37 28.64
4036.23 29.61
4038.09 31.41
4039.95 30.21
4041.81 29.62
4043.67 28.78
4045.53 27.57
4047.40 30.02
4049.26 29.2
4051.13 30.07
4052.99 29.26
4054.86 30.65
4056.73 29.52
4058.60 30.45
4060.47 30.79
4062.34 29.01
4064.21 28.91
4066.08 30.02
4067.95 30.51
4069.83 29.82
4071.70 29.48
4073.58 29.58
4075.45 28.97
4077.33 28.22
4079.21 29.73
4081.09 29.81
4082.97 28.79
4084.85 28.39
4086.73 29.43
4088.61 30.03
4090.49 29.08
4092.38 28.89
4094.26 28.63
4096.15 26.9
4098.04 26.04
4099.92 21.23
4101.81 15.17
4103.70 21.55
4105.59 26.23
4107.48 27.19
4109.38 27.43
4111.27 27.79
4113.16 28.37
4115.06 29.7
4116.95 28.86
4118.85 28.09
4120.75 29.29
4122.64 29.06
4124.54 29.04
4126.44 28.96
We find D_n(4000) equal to 1.2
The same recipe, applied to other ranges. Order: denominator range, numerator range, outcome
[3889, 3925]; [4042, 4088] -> 1.18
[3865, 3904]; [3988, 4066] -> 1.22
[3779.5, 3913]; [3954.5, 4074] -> 1.17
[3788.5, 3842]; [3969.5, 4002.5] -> 1.21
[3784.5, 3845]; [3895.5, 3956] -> 1.10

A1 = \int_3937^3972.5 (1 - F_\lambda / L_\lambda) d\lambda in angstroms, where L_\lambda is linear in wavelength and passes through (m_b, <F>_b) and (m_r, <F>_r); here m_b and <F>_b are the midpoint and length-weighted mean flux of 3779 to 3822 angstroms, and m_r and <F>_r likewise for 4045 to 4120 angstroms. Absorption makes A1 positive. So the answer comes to 4.1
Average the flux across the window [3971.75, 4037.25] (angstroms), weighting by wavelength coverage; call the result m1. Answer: 28.9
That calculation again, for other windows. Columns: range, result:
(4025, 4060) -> 29.6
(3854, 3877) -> 28.5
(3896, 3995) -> 25.4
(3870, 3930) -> 26.5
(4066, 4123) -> 27.8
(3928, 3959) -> 23.8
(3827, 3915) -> 26.2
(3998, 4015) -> 29.4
